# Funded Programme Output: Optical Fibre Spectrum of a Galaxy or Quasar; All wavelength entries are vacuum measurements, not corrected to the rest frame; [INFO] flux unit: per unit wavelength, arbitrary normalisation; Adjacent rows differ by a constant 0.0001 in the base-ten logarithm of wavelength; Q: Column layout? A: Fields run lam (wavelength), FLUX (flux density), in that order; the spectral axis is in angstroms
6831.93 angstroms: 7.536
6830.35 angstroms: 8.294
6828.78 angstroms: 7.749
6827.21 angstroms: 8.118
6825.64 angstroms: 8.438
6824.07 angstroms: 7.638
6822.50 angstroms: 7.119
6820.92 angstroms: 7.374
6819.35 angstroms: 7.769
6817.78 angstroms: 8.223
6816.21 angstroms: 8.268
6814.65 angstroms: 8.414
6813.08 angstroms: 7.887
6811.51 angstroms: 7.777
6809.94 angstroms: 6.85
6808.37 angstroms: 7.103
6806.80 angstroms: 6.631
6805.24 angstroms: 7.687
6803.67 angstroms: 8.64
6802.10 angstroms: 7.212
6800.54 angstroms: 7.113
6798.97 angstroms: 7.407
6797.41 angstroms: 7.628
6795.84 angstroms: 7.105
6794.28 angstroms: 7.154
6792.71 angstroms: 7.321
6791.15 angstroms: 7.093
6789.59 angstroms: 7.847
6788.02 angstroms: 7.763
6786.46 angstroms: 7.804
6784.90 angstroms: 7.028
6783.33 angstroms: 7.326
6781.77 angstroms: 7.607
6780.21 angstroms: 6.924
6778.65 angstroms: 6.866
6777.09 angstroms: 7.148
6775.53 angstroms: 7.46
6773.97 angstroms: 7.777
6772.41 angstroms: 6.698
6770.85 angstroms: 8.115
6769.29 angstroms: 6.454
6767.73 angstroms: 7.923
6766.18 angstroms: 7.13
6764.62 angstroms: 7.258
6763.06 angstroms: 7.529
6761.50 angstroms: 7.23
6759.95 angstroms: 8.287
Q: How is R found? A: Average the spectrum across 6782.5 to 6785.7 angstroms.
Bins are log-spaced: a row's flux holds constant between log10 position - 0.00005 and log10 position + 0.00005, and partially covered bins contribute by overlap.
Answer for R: 7.18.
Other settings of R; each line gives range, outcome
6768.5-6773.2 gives 7.09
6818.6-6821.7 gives 7.57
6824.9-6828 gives 8.29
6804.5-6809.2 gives 7.14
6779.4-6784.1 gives 7.29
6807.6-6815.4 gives 7.6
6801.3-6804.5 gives 7.92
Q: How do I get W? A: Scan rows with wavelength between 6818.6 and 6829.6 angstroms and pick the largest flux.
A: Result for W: 8.438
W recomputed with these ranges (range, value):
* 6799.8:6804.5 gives 8.64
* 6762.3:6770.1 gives 7.923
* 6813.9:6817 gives 8.414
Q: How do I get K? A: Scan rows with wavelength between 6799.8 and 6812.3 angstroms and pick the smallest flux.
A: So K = 6.631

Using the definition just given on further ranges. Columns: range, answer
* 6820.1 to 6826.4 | 7.119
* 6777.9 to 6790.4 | 6.866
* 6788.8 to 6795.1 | 7.093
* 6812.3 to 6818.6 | 7.887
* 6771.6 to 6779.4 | 6.698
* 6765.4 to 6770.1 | 6.454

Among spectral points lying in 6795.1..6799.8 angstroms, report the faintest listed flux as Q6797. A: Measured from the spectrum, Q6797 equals 7.105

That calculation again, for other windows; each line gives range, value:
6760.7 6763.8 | 7.23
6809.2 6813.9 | 6.85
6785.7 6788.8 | 7.763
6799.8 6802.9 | 7.113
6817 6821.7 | 7.374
